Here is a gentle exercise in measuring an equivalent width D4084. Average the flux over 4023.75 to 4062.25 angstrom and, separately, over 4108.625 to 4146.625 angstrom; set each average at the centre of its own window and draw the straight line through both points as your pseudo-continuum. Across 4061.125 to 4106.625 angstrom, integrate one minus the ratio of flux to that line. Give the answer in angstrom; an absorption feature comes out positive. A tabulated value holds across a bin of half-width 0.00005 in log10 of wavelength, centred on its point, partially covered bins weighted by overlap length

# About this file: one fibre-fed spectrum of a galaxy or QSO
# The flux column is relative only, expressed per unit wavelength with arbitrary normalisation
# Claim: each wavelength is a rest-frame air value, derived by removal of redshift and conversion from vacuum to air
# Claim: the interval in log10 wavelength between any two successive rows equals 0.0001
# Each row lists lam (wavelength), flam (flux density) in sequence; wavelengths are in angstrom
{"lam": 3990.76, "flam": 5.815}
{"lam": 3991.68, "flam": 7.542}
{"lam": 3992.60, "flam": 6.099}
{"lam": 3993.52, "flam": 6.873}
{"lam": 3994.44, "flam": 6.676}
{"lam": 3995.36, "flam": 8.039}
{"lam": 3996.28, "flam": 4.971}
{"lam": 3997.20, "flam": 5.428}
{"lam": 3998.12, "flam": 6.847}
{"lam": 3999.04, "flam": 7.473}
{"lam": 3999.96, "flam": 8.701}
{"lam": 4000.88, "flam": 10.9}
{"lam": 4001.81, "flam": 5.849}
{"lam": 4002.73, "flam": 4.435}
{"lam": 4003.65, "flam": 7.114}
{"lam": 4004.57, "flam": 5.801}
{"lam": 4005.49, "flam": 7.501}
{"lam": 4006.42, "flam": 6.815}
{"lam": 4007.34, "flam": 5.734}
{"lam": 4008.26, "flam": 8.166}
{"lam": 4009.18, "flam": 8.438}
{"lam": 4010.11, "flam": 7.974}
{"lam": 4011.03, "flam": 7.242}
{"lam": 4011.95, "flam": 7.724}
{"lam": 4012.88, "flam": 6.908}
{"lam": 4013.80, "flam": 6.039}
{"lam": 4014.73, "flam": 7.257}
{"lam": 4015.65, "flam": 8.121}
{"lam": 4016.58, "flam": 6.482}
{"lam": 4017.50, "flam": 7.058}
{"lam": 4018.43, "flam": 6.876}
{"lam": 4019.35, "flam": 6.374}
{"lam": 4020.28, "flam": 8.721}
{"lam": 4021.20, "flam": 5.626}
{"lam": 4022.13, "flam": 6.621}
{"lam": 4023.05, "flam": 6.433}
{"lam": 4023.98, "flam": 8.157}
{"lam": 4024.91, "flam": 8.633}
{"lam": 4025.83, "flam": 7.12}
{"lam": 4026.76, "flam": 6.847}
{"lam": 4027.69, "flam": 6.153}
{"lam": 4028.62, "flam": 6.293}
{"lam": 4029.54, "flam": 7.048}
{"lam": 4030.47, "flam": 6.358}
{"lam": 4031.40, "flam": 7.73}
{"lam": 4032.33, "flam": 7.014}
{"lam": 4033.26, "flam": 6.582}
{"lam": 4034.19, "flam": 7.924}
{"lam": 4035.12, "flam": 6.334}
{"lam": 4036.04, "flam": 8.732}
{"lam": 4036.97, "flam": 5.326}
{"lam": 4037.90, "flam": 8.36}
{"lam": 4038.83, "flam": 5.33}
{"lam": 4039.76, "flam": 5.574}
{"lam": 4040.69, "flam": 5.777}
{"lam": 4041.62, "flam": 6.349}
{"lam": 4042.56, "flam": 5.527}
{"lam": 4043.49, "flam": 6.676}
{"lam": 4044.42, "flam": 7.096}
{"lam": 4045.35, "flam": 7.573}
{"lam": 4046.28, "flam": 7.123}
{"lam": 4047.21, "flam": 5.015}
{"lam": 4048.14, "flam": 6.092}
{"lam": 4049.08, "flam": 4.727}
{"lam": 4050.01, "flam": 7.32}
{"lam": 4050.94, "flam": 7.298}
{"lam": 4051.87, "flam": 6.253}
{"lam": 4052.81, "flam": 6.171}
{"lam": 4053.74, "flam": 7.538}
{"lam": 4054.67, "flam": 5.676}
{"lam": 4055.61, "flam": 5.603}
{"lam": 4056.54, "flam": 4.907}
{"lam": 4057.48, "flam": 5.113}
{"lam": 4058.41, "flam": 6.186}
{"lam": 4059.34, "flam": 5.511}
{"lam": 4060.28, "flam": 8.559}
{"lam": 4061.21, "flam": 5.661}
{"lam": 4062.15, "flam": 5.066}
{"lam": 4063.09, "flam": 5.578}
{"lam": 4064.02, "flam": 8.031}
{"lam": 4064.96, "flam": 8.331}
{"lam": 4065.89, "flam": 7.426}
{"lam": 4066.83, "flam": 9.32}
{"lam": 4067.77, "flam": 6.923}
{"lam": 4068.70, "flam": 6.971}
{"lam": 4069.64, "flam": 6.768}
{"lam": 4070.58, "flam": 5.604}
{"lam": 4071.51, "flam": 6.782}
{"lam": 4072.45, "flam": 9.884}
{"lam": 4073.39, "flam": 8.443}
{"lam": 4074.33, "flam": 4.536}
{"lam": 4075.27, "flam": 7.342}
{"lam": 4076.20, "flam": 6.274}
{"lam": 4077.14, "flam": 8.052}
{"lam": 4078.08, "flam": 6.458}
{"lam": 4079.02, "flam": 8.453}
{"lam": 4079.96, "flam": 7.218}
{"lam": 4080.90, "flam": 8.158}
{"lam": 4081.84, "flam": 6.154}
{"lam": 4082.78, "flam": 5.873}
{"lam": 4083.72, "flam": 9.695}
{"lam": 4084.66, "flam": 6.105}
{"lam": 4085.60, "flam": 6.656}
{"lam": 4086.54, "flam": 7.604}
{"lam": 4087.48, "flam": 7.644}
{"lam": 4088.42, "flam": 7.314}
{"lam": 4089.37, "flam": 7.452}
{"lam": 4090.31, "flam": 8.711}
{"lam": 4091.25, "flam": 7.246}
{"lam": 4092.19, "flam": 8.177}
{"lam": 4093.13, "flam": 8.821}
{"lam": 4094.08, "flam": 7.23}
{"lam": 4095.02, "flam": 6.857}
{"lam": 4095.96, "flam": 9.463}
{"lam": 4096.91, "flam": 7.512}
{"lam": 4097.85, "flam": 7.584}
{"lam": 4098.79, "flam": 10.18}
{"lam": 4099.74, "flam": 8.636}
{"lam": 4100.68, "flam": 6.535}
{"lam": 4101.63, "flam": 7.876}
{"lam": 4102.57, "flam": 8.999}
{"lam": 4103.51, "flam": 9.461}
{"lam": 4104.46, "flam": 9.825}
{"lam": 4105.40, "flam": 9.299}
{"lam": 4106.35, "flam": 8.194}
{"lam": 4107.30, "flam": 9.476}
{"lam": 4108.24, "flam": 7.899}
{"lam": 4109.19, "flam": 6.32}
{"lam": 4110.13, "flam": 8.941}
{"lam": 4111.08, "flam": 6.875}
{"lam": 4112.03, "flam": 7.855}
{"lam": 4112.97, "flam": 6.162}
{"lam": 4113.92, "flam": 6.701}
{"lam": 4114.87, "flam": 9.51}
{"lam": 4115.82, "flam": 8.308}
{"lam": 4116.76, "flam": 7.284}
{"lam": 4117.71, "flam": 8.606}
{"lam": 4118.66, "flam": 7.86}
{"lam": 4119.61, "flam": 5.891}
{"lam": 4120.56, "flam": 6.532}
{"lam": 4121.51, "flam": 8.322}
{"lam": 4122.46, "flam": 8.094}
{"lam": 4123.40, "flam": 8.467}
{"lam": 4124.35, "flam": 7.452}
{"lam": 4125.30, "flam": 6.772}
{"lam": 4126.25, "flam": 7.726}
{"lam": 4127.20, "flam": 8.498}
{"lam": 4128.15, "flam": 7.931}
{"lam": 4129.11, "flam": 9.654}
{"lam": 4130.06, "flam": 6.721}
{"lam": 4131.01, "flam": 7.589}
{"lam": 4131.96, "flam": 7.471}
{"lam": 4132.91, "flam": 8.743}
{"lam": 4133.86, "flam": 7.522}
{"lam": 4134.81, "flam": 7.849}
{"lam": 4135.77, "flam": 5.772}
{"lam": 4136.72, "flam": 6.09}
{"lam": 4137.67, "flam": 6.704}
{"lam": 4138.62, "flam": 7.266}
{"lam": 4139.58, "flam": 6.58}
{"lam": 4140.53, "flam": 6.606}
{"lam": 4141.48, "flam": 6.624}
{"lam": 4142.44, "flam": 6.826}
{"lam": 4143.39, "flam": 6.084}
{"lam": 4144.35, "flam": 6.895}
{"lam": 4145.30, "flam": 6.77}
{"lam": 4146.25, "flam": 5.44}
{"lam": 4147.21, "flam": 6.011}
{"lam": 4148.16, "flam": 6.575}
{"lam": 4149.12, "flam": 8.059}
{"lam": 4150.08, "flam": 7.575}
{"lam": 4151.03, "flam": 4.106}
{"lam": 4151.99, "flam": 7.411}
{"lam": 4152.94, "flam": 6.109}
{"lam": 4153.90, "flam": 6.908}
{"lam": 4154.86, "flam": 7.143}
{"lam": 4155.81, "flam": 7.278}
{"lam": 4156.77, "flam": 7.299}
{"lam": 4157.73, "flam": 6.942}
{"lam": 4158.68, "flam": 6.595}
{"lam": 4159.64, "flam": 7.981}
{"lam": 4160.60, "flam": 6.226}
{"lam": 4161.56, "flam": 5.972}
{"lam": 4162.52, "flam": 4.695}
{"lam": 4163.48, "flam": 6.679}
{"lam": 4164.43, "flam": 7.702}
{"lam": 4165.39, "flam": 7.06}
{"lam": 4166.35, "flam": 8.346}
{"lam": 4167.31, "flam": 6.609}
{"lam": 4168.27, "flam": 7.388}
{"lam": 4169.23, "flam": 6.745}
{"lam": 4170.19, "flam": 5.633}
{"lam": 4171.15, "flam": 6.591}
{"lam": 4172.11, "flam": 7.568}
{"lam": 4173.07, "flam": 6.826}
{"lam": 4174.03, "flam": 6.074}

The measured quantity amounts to -4.5 angstrom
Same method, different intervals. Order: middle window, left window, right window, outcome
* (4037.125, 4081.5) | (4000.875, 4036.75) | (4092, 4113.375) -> 5.37 angstrom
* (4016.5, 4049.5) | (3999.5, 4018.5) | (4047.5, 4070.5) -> 0.76 angstrom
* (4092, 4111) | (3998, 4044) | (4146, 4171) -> -4.20 angstrom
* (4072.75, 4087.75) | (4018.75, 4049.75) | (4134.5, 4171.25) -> -1.09 angstrom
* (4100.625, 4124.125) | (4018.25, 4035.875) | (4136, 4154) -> -4.62 angstrom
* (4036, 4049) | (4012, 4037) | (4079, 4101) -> 1.58 angstrom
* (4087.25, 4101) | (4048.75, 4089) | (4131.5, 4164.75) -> -2.30 angstrom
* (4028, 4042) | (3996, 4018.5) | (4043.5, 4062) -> -0.28 angstrom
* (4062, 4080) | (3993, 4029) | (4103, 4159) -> 0.00 angstrom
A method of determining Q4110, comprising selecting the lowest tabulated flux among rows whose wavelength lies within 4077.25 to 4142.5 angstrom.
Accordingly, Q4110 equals 5.772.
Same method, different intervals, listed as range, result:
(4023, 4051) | 4.727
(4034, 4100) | 4.536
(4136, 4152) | 4.106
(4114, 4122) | 5.891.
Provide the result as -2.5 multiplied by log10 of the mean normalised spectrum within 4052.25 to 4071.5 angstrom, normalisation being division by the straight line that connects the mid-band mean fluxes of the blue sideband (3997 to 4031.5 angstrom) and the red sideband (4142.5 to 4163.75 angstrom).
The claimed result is 0.06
